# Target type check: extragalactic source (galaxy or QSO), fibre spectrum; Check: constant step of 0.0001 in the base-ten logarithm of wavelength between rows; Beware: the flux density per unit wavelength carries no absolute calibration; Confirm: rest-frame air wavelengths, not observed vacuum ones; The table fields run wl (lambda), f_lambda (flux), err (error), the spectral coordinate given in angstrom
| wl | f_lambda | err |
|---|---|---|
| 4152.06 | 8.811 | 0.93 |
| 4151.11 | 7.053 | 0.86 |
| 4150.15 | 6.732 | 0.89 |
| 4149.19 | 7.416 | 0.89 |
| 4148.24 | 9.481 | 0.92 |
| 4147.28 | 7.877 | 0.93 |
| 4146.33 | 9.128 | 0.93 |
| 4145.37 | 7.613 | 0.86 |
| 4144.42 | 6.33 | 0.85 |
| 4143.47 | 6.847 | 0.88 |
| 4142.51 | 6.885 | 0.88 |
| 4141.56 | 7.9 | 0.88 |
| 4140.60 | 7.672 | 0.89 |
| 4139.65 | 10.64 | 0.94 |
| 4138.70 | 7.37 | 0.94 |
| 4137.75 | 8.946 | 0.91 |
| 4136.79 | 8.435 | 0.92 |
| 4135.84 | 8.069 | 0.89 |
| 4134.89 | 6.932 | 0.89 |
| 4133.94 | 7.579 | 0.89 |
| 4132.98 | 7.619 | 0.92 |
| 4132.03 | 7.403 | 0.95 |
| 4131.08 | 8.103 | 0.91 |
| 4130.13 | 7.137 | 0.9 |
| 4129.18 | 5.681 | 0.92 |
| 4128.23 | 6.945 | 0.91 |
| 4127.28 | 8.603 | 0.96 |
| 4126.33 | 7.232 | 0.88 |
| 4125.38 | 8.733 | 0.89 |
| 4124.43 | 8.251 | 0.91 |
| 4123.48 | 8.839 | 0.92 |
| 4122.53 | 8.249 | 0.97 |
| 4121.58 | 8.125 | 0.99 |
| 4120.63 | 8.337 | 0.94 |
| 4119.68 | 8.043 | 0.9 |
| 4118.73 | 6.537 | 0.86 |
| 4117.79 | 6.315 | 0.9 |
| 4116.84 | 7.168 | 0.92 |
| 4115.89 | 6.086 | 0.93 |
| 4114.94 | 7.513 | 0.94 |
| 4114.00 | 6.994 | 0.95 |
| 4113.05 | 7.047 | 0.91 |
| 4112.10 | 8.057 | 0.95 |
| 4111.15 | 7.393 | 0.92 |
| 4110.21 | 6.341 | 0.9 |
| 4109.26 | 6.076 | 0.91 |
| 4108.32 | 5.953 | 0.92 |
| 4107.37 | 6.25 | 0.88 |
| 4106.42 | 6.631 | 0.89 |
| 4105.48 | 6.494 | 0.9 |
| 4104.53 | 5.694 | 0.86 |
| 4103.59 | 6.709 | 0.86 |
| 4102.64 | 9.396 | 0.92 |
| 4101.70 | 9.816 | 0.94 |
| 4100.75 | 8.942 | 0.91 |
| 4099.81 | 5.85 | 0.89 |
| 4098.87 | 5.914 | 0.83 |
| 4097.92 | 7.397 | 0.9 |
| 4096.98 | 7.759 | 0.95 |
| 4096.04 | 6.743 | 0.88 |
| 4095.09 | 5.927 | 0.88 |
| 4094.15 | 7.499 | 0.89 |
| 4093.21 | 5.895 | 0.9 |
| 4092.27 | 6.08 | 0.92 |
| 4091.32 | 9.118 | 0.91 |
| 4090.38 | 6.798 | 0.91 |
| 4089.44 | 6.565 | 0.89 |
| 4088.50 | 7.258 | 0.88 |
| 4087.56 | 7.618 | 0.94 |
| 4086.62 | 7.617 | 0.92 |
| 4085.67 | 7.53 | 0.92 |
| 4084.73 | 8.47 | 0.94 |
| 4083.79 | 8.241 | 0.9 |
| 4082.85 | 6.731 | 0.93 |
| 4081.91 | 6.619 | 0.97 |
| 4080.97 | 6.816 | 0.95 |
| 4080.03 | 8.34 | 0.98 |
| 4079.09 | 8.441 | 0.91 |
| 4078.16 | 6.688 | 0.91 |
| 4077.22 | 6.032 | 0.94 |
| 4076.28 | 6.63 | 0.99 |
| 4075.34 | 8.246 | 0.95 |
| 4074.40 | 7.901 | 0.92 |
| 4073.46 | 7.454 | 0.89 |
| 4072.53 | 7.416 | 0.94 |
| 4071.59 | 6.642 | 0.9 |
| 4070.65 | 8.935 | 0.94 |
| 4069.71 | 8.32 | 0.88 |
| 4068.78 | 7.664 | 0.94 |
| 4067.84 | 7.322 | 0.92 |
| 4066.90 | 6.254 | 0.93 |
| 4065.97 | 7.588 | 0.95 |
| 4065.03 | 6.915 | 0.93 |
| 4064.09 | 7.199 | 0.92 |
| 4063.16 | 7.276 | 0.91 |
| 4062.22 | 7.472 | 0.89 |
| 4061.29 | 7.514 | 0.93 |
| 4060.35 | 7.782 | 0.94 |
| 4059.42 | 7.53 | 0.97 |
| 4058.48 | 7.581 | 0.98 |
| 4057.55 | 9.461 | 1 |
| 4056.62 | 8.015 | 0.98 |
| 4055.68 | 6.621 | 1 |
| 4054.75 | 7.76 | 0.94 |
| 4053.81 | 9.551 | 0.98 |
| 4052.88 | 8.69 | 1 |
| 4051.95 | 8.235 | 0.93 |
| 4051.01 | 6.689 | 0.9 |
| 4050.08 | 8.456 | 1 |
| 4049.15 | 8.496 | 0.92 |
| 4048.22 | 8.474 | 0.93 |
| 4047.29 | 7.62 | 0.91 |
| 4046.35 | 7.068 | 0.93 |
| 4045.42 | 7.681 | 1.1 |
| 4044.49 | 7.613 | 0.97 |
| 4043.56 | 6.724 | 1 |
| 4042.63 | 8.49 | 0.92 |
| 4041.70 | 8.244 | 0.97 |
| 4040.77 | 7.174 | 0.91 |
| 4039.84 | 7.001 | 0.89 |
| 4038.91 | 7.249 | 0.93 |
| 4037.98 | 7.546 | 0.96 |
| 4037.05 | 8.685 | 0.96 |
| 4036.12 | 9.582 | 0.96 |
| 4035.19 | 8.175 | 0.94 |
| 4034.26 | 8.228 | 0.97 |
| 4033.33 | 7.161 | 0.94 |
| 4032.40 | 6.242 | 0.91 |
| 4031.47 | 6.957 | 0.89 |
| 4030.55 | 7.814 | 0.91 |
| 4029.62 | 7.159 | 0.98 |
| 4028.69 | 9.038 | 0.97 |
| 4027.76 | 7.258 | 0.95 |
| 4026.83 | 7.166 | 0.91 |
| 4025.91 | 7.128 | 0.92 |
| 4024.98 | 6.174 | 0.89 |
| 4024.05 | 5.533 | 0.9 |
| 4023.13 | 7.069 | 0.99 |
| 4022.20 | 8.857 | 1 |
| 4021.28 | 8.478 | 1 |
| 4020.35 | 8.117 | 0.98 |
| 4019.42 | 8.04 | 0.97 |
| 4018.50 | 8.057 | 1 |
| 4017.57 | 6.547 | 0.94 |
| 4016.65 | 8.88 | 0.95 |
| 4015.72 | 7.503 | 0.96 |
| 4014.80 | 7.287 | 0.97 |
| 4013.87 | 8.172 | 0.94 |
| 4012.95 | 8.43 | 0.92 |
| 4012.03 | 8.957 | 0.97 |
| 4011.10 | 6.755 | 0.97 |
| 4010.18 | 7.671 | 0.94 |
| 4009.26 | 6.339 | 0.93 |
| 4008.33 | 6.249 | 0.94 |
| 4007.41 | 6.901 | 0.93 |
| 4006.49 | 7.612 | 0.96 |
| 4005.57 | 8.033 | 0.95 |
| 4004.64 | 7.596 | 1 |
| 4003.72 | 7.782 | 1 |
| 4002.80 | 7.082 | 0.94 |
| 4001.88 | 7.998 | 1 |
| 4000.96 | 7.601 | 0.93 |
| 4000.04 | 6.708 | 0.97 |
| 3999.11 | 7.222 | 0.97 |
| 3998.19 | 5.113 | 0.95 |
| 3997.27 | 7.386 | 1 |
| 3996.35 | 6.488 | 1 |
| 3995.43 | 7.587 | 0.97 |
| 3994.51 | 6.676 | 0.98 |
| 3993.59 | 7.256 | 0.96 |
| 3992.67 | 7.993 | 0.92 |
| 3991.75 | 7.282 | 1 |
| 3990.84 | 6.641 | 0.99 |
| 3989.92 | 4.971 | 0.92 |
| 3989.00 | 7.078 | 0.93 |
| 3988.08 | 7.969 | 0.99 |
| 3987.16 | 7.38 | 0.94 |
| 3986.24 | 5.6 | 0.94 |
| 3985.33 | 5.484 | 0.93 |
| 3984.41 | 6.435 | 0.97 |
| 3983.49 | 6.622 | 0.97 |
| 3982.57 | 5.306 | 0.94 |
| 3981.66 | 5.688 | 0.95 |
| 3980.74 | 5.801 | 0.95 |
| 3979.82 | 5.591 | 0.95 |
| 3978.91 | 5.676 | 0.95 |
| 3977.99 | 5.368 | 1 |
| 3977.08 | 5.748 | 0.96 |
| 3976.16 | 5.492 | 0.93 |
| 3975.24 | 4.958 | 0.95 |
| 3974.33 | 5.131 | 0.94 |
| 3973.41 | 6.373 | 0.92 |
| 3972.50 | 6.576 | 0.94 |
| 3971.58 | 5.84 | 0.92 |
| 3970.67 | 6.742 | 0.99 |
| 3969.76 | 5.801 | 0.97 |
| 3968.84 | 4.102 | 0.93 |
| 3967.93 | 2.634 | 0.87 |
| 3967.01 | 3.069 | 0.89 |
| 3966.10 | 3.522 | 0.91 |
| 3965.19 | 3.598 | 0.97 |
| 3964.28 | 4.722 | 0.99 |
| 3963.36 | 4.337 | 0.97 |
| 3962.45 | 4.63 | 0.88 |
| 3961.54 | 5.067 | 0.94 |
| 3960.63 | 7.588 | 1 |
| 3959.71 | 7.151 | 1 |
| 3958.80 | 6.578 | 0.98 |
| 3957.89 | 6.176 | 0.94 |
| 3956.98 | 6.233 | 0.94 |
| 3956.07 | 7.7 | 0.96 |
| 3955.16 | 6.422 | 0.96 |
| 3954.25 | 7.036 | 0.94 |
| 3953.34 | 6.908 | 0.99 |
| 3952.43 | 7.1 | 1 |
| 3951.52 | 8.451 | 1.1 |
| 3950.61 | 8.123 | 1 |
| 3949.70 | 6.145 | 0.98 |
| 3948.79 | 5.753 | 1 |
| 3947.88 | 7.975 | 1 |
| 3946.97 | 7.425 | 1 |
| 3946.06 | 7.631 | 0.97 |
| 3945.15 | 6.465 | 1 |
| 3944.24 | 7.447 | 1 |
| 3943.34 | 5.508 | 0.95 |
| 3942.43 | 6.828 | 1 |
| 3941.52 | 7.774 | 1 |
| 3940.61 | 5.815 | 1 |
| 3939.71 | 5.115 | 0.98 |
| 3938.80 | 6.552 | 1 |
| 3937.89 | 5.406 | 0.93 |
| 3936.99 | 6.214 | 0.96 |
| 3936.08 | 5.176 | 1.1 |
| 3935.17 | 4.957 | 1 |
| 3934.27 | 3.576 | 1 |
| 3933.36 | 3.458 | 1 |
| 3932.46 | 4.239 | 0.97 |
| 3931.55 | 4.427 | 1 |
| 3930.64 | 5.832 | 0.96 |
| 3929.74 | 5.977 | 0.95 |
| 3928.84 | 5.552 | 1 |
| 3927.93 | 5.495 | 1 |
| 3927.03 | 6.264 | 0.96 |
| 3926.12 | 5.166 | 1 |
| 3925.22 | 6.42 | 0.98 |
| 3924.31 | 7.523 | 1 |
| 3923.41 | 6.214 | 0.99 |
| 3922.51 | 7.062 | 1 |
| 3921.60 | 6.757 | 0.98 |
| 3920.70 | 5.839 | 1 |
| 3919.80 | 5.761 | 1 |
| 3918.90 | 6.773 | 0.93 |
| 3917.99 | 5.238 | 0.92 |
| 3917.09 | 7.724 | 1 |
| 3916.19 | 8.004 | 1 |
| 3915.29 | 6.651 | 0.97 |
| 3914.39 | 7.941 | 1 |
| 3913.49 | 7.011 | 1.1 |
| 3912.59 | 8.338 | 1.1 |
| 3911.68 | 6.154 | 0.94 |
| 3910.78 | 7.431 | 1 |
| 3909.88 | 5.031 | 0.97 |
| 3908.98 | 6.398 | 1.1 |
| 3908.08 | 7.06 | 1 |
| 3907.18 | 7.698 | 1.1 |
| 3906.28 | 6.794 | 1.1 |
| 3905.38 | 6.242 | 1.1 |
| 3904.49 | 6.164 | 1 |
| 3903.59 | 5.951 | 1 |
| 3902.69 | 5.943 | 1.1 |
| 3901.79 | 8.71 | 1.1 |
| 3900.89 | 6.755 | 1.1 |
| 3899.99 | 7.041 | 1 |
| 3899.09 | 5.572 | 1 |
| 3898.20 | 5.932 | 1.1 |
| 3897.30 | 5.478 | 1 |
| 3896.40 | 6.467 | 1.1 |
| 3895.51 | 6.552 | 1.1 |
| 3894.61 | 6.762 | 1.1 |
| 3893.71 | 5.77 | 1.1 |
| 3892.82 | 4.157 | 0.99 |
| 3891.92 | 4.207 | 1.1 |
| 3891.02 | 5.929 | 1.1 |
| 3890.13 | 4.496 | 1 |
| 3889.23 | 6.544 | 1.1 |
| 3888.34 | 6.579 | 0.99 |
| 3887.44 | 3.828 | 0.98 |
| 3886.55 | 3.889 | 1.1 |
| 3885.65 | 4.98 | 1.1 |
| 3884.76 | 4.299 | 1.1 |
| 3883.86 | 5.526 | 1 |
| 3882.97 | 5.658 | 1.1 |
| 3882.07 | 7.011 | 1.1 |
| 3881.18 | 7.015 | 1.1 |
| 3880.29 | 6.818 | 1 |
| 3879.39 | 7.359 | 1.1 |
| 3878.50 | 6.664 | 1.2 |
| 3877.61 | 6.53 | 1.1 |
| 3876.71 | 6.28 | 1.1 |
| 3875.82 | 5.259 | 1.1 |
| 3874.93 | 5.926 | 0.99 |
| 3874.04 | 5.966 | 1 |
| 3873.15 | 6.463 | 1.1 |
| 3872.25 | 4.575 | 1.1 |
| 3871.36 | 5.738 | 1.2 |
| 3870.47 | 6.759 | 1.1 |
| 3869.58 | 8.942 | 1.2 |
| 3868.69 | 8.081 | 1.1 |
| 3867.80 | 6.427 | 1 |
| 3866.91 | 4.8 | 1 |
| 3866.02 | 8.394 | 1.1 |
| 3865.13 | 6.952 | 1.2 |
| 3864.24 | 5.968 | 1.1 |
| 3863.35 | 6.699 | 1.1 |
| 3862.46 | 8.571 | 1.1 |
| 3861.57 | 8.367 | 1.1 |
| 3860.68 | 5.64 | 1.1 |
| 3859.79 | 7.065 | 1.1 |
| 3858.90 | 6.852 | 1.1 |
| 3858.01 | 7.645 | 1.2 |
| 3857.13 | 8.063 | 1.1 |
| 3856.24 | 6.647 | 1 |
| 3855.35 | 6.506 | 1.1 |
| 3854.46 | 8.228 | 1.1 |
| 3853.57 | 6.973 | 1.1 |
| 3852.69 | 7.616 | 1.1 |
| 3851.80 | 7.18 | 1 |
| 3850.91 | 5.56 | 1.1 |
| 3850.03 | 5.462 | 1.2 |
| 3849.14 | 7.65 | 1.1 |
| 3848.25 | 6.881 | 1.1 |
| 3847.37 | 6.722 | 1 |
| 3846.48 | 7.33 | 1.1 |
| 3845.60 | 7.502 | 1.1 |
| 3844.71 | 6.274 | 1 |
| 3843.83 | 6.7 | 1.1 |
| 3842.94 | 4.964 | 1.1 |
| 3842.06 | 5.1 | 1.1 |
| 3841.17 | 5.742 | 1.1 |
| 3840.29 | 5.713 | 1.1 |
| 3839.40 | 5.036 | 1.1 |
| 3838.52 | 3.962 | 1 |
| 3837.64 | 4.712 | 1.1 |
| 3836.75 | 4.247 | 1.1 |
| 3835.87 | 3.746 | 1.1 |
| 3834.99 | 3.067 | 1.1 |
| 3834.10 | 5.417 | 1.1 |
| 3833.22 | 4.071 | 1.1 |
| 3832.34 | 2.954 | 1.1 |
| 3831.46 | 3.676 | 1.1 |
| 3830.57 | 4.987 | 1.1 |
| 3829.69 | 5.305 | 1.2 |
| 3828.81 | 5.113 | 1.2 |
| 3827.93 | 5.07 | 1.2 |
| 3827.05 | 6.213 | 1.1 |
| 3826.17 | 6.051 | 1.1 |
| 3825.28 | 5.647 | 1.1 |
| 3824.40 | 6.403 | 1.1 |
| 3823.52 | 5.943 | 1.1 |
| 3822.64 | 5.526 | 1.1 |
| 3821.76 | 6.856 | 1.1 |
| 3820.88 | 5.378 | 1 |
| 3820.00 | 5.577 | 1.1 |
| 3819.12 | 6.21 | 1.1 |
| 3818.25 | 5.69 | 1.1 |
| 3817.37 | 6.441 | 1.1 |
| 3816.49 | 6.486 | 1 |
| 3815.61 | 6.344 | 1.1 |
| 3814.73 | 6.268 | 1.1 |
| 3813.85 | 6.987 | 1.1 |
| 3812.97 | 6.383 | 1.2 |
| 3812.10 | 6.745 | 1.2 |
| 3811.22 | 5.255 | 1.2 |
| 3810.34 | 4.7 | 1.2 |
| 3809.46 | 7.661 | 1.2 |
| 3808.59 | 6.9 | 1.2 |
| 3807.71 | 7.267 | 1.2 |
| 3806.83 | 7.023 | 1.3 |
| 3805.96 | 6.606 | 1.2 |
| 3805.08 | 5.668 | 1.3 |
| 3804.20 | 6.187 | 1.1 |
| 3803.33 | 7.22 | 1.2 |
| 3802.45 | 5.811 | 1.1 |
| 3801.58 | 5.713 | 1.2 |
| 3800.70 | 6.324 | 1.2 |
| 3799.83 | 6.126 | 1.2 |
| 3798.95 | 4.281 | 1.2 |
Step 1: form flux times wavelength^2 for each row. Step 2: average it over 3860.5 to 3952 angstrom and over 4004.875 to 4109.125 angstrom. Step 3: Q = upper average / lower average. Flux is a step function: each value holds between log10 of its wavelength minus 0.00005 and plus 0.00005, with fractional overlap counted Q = 1.29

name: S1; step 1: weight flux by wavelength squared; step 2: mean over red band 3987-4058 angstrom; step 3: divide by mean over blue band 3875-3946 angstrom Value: 1.31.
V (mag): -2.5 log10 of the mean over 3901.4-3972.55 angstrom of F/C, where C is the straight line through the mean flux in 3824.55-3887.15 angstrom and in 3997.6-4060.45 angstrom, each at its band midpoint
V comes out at 0.105 mag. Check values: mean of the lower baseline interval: 6.07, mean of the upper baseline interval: 7.63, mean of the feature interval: 6.16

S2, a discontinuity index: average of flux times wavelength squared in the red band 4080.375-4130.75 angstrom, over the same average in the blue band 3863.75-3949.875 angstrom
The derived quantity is 1.29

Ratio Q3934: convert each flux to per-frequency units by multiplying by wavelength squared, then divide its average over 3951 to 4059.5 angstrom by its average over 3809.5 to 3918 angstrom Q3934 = 1.21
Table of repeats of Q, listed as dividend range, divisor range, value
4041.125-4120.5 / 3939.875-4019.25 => 1.19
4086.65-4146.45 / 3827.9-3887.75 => 1.39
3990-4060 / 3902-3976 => 1.29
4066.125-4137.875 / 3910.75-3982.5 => 1.32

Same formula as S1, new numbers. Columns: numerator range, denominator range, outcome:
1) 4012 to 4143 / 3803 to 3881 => 1.37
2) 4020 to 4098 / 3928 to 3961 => 1.27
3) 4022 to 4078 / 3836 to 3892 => 1.33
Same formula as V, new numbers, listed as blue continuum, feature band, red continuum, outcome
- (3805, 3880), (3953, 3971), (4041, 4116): 0.23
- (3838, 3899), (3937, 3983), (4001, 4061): 0.18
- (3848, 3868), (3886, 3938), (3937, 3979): 0.07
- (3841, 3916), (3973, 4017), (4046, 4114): 0.04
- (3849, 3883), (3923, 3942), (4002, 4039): 0.27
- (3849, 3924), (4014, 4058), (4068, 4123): -0.10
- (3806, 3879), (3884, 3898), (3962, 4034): 0.18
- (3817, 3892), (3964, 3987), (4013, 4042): 0.32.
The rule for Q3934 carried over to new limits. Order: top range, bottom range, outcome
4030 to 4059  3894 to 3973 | 1.34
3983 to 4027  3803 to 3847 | 1.38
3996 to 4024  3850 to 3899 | 1.27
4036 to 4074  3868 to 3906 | 1.39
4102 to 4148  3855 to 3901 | 1.35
